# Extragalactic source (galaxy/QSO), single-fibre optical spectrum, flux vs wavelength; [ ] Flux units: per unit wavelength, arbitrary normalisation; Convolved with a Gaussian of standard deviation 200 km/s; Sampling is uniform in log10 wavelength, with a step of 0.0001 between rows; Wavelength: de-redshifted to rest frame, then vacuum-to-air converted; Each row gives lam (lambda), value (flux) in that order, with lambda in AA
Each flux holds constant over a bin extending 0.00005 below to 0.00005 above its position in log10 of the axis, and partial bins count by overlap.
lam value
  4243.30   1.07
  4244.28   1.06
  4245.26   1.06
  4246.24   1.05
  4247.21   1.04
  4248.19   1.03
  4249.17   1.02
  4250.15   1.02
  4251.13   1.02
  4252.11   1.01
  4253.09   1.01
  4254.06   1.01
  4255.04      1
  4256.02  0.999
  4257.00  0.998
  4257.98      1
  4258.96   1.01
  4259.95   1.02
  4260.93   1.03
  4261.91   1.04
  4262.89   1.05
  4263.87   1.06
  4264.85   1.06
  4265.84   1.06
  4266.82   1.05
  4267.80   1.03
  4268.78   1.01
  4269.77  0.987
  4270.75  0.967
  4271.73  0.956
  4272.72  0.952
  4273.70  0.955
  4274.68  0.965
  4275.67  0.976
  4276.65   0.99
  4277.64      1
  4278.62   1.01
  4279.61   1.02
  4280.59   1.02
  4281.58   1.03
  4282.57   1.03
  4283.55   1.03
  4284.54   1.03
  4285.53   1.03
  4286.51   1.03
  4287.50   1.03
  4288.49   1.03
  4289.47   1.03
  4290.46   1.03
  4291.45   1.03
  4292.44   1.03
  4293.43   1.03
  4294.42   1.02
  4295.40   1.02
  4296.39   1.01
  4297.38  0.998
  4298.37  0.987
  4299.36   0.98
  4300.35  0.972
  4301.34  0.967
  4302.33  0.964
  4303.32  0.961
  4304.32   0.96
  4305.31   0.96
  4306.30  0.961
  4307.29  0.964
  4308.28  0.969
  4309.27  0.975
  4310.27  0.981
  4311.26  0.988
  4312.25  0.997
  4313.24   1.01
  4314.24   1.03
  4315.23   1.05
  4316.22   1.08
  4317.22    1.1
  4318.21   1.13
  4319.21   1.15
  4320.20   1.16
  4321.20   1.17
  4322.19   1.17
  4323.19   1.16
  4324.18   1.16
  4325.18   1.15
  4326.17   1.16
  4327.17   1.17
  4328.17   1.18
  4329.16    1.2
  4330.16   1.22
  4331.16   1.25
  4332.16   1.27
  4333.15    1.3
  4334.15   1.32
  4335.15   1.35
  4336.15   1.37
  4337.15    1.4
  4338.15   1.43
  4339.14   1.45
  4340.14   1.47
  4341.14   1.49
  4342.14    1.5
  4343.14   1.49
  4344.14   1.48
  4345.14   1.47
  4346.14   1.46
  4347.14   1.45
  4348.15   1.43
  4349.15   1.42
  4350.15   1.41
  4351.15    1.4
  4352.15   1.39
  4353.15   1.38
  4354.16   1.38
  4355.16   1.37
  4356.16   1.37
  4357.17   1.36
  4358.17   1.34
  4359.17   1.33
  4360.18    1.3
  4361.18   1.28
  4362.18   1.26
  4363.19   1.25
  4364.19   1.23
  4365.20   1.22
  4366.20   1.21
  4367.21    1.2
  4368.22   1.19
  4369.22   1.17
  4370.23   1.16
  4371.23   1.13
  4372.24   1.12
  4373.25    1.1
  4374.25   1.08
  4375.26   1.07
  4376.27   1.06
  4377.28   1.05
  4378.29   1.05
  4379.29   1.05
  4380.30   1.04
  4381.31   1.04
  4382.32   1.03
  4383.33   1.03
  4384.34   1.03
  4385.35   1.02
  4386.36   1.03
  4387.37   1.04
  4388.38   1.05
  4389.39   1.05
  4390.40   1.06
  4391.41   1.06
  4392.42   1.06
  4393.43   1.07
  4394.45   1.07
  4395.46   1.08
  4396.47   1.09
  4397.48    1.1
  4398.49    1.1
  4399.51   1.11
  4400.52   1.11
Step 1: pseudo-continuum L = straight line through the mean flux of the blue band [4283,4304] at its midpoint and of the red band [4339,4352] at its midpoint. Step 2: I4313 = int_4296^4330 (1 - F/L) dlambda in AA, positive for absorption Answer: 3.5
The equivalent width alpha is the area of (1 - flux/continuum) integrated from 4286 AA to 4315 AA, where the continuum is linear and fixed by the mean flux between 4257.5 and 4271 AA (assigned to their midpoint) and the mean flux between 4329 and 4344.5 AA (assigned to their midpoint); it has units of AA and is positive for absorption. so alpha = 4.90 AA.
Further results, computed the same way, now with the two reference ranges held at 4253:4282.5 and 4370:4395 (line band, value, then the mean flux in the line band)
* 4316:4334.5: -2.67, 1.18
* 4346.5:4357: -3.53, 1.4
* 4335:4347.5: -4.89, 1.45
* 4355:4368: -2.85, 1.28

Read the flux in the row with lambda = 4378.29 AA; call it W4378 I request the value 1.05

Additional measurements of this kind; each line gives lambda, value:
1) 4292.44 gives 1.03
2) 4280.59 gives 1.02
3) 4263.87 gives 1.06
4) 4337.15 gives 1.4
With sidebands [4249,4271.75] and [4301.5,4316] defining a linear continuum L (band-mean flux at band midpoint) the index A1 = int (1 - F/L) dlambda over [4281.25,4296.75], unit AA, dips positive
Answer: -0.4 AA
